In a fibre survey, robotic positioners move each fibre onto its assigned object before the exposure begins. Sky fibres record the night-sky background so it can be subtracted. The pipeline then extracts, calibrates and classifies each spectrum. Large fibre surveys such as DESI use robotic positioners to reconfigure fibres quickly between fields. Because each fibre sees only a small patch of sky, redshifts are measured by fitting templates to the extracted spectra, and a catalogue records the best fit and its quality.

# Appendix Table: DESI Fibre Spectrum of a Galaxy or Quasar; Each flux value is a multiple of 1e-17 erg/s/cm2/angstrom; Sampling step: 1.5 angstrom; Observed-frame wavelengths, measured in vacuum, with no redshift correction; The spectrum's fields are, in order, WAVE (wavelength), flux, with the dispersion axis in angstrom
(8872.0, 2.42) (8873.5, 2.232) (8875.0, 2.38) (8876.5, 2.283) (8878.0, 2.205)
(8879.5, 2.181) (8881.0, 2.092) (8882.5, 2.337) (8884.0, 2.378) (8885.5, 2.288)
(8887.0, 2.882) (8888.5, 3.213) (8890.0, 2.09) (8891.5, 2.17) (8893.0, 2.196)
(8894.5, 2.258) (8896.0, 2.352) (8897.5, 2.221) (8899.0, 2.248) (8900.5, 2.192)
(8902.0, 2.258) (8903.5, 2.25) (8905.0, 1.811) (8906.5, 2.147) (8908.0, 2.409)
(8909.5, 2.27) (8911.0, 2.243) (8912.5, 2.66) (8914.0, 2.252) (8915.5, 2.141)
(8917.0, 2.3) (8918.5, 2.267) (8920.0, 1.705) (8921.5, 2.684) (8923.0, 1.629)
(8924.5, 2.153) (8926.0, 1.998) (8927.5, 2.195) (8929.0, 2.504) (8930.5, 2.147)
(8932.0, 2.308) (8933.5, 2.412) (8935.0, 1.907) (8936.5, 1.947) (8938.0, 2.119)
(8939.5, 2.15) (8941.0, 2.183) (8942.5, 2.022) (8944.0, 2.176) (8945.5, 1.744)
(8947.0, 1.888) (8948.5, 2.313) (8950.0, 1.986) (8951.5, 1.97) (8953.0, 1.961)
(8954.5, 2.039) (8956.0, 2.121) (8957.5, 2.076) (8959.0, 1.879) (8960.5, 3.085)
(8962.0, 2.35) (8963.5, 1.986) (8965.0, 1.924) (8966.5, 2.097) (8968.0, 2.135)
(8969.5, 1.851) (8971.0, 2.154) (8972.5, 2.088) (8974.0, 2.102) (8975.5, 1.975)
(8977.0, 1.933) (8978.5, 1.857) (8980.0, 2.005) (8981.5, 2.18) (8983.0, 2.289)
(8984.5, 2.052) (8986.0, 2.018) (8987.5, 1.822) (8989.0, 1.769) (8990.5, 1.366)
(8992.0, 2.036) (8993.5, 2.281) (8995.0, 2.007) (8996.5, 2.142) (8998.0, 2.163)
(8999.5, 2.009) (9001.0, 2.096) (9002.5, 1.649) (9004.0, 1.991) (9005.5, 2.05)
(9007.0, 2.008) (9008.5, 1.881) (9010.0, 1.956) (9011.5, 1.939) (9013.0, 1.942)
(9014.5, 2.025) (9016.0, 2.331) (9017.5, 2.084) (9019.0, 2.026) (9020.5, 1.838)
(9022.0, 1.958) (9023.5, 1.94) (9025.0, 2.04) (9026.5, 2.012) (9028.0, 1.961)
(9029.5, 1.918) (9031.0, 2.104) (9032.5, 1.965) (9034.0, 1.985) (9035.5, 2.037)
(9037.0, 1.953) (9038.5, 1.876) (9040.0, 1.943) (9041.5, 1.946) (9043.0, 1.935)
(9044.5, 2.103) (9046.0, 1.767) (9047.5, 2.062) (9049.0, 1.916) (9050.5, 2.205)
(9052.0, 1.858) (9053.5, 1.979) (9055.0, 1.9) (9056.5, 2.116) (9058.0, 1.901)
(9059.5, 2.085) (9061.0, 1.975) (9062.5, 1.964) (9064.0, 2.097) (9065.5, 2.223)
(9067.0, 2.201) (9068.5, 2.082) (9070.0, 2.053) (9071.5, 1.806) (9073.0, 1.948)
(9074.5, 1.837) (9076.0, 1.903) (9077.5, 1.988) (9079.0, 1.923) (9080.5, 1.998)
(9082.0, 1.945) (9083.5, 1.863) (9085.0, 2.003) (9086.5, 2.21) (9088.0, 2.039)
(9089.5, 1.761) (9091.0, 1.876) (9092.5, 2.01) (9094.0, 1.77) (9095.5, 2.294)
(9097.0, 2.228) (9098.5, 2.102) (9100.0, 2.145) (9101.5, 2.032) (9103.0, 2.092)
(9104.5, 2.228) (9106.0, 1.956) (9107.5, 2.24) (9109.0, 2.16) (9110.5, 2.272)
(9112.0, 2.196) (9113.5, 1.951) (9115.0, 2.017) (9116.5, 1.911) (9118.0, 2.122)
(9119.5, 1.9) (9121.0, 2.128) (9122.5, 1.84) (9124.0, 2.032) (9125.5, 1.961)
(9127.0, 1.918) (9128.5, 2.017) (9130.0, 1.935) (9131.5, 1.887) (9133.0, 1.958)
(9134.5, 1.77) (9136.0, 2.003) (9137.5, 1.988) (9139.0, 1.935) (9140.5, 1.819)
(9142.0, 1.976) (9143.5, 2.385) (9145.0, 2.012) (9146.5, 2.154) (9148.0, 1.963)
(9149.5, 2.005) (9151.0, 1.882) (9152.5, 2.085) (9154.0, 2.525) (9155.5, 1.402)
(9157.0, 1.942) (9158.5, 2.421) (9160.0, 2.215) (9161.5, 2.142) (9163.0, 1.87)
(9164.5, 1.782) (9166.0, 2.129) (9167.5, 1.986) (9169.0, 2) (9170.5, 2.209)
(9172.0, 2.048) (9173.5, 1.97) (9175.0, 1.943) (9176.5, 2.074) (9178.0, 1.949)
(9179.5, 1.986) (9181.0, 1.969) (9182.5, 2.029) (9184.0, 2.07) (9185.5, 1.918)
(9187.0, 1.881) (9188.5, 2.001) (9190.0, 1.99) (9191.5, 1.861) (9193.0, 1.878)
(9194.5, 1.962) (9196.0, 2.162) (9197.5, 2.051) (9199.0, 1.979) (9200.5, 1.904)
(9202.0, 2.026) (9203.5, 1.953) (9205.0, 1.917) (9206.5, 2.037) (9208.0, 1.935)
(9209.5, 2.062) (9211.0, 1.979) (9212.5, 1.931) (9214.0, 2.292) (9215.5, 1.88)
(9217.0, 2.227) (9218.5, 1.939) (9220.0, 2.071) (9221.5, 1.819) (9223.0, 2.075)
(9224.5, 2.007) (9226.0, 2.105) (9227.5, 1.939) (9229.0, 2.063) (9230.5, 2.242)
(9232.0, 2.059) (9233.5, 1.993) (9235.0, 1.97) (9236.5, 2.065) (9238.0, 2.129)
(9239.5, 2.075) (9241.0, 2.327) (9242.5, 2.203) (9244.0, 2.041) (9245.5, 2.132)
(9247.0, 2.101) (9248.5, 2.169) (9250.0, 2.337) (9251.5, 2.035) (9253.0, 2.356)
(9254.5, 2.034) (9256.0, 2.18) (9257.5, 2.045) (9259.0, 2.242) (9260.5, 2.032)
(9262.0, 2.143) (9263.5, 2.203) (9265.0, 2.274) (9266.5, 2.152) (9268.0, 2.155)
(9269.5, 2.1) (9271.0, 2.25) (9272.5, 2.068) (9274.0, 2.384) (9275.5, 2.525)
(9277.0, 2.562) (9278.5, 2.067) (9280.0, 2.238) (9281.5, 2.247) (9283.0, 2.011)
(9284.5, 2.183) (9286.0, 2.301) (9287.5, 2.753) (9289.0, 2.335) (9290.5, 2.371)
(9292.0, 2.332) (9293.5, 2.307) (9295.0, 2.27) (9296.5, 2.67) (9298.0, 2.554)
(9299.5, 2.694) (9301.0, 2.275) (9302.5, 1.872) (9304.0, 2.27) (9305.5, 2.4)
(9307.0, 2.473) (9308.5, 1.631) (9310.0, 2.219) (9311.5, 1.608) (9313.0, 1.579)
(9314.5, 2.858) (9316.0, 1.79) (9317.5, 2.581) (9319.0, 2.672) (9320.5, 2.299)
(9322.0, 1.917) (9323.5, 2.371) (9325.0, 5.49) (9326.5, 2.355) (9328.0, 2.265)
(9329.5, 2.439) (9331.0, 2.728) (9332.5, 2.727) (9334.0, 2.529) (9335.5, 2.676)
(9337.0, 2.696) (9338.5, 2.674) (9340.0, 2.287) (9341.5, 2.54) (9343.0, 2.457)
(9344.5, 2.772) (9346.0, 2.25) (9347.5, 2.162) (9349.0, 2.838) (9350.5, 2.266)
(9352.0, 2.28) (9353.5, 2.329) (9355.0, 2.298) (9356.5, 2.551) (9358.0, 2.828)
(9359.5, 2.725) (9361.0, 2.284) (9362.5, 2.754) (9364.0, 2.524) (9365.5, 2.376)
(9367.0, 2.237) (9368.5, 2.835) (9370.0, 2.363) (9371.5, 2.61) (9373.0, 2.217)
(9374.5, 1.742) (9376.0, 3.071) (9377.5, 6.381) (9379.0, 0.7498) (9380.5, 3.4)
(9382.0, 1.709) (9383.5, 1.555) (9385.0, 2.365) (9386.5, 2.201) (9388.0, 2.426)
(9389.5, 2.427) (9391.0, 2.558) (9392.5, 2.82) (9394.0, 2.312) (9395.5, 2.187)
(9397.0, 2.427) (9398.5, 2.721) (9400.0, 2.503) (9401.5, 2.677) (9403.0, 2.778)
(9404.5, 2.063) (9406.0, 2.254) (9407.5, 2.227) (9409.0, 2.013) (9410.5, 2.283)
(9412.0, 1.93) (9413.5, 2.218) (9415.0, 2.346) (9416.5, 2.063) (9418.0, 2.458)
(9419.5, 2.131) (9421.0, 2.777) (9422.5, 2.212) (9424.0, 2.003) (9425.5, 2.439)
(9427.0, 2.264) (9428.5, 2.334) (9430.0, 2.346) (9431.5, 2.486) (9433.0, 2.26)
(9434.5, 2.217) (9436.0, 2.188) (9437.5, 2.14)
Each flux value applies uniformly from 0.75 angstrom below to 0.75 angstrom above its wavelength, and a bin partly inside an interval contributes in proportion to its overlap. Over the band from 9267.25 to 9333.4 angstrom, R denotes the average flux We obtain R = 2.37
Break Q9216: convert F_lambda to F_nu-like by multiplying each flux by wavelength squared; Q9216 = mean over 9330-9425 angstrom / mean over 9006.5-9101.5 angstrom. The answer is 1.3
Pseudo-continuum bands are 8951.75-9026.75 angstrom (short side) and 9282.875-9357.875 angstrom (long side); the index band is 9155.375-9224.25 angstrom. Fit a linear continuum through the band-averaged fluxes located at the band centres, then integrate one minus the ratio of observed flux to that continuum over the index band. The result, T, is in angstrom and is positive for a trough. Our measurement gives 8.2 angstrom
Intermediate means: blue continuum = 2.03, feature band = 2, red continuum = 2.43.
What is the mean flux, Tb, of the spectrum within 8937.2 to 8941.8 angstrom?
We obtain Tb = 2.15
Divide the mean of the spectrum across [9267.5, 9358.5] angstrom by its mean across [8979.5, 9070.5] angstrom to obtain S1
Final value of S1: 1.20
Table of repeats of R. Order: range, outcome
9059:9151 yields 2.02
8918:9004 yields 2.07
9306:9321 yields 2.17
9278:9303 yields 2.33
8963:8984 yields 2.04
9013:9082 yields 1.99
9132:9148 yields 2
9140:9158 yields 2.02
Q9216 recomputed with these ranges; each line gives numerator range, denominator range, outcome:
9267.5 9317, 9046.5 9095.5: 1.19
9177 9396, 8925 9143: 1.19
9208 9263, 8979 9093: 1.10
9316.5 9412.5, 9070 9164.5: 1.32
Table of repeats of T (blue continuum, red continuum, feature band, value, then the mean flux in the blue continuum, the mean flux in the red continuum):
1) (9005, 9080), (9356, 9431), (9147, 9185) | 2.17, 1.99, 2.43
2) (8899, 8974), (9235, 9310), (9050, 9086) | 3.07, 2.15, 2.23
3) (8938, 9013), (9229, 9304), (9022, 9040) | 0.81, 2.04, 2.22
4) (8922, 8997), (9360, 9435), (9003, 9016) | 0.74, 2.07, 2.41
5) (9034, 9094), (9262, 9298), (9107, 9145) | 1.07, 1.98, 2.3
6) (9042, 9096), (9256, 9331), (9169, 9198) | 2.18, 1.99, 2.33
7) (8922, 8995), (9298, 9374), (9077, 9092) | 1.61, 2.07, 2.46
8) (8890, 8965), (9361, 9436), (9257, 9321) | 2.63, 2.17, 2.41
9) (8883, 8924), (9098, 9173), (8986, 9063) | 6.17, 2.28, 2.03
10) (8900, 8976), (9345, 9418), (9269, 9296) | 0.85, 2.14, 2.44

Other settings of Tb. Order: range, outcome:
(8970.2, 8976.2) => 2.08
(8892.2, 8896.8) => 2.27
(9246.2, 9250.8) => 2.2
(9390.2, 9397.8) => 2.46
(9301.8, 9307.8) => 2.25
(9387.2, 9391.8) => 2.47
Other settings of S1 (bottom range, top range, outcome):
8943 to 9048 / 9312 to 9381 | 1.28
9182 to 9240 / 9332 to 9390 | 1.25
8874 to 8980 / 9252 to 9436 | 1.10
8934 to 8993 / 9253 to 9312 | 1.10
